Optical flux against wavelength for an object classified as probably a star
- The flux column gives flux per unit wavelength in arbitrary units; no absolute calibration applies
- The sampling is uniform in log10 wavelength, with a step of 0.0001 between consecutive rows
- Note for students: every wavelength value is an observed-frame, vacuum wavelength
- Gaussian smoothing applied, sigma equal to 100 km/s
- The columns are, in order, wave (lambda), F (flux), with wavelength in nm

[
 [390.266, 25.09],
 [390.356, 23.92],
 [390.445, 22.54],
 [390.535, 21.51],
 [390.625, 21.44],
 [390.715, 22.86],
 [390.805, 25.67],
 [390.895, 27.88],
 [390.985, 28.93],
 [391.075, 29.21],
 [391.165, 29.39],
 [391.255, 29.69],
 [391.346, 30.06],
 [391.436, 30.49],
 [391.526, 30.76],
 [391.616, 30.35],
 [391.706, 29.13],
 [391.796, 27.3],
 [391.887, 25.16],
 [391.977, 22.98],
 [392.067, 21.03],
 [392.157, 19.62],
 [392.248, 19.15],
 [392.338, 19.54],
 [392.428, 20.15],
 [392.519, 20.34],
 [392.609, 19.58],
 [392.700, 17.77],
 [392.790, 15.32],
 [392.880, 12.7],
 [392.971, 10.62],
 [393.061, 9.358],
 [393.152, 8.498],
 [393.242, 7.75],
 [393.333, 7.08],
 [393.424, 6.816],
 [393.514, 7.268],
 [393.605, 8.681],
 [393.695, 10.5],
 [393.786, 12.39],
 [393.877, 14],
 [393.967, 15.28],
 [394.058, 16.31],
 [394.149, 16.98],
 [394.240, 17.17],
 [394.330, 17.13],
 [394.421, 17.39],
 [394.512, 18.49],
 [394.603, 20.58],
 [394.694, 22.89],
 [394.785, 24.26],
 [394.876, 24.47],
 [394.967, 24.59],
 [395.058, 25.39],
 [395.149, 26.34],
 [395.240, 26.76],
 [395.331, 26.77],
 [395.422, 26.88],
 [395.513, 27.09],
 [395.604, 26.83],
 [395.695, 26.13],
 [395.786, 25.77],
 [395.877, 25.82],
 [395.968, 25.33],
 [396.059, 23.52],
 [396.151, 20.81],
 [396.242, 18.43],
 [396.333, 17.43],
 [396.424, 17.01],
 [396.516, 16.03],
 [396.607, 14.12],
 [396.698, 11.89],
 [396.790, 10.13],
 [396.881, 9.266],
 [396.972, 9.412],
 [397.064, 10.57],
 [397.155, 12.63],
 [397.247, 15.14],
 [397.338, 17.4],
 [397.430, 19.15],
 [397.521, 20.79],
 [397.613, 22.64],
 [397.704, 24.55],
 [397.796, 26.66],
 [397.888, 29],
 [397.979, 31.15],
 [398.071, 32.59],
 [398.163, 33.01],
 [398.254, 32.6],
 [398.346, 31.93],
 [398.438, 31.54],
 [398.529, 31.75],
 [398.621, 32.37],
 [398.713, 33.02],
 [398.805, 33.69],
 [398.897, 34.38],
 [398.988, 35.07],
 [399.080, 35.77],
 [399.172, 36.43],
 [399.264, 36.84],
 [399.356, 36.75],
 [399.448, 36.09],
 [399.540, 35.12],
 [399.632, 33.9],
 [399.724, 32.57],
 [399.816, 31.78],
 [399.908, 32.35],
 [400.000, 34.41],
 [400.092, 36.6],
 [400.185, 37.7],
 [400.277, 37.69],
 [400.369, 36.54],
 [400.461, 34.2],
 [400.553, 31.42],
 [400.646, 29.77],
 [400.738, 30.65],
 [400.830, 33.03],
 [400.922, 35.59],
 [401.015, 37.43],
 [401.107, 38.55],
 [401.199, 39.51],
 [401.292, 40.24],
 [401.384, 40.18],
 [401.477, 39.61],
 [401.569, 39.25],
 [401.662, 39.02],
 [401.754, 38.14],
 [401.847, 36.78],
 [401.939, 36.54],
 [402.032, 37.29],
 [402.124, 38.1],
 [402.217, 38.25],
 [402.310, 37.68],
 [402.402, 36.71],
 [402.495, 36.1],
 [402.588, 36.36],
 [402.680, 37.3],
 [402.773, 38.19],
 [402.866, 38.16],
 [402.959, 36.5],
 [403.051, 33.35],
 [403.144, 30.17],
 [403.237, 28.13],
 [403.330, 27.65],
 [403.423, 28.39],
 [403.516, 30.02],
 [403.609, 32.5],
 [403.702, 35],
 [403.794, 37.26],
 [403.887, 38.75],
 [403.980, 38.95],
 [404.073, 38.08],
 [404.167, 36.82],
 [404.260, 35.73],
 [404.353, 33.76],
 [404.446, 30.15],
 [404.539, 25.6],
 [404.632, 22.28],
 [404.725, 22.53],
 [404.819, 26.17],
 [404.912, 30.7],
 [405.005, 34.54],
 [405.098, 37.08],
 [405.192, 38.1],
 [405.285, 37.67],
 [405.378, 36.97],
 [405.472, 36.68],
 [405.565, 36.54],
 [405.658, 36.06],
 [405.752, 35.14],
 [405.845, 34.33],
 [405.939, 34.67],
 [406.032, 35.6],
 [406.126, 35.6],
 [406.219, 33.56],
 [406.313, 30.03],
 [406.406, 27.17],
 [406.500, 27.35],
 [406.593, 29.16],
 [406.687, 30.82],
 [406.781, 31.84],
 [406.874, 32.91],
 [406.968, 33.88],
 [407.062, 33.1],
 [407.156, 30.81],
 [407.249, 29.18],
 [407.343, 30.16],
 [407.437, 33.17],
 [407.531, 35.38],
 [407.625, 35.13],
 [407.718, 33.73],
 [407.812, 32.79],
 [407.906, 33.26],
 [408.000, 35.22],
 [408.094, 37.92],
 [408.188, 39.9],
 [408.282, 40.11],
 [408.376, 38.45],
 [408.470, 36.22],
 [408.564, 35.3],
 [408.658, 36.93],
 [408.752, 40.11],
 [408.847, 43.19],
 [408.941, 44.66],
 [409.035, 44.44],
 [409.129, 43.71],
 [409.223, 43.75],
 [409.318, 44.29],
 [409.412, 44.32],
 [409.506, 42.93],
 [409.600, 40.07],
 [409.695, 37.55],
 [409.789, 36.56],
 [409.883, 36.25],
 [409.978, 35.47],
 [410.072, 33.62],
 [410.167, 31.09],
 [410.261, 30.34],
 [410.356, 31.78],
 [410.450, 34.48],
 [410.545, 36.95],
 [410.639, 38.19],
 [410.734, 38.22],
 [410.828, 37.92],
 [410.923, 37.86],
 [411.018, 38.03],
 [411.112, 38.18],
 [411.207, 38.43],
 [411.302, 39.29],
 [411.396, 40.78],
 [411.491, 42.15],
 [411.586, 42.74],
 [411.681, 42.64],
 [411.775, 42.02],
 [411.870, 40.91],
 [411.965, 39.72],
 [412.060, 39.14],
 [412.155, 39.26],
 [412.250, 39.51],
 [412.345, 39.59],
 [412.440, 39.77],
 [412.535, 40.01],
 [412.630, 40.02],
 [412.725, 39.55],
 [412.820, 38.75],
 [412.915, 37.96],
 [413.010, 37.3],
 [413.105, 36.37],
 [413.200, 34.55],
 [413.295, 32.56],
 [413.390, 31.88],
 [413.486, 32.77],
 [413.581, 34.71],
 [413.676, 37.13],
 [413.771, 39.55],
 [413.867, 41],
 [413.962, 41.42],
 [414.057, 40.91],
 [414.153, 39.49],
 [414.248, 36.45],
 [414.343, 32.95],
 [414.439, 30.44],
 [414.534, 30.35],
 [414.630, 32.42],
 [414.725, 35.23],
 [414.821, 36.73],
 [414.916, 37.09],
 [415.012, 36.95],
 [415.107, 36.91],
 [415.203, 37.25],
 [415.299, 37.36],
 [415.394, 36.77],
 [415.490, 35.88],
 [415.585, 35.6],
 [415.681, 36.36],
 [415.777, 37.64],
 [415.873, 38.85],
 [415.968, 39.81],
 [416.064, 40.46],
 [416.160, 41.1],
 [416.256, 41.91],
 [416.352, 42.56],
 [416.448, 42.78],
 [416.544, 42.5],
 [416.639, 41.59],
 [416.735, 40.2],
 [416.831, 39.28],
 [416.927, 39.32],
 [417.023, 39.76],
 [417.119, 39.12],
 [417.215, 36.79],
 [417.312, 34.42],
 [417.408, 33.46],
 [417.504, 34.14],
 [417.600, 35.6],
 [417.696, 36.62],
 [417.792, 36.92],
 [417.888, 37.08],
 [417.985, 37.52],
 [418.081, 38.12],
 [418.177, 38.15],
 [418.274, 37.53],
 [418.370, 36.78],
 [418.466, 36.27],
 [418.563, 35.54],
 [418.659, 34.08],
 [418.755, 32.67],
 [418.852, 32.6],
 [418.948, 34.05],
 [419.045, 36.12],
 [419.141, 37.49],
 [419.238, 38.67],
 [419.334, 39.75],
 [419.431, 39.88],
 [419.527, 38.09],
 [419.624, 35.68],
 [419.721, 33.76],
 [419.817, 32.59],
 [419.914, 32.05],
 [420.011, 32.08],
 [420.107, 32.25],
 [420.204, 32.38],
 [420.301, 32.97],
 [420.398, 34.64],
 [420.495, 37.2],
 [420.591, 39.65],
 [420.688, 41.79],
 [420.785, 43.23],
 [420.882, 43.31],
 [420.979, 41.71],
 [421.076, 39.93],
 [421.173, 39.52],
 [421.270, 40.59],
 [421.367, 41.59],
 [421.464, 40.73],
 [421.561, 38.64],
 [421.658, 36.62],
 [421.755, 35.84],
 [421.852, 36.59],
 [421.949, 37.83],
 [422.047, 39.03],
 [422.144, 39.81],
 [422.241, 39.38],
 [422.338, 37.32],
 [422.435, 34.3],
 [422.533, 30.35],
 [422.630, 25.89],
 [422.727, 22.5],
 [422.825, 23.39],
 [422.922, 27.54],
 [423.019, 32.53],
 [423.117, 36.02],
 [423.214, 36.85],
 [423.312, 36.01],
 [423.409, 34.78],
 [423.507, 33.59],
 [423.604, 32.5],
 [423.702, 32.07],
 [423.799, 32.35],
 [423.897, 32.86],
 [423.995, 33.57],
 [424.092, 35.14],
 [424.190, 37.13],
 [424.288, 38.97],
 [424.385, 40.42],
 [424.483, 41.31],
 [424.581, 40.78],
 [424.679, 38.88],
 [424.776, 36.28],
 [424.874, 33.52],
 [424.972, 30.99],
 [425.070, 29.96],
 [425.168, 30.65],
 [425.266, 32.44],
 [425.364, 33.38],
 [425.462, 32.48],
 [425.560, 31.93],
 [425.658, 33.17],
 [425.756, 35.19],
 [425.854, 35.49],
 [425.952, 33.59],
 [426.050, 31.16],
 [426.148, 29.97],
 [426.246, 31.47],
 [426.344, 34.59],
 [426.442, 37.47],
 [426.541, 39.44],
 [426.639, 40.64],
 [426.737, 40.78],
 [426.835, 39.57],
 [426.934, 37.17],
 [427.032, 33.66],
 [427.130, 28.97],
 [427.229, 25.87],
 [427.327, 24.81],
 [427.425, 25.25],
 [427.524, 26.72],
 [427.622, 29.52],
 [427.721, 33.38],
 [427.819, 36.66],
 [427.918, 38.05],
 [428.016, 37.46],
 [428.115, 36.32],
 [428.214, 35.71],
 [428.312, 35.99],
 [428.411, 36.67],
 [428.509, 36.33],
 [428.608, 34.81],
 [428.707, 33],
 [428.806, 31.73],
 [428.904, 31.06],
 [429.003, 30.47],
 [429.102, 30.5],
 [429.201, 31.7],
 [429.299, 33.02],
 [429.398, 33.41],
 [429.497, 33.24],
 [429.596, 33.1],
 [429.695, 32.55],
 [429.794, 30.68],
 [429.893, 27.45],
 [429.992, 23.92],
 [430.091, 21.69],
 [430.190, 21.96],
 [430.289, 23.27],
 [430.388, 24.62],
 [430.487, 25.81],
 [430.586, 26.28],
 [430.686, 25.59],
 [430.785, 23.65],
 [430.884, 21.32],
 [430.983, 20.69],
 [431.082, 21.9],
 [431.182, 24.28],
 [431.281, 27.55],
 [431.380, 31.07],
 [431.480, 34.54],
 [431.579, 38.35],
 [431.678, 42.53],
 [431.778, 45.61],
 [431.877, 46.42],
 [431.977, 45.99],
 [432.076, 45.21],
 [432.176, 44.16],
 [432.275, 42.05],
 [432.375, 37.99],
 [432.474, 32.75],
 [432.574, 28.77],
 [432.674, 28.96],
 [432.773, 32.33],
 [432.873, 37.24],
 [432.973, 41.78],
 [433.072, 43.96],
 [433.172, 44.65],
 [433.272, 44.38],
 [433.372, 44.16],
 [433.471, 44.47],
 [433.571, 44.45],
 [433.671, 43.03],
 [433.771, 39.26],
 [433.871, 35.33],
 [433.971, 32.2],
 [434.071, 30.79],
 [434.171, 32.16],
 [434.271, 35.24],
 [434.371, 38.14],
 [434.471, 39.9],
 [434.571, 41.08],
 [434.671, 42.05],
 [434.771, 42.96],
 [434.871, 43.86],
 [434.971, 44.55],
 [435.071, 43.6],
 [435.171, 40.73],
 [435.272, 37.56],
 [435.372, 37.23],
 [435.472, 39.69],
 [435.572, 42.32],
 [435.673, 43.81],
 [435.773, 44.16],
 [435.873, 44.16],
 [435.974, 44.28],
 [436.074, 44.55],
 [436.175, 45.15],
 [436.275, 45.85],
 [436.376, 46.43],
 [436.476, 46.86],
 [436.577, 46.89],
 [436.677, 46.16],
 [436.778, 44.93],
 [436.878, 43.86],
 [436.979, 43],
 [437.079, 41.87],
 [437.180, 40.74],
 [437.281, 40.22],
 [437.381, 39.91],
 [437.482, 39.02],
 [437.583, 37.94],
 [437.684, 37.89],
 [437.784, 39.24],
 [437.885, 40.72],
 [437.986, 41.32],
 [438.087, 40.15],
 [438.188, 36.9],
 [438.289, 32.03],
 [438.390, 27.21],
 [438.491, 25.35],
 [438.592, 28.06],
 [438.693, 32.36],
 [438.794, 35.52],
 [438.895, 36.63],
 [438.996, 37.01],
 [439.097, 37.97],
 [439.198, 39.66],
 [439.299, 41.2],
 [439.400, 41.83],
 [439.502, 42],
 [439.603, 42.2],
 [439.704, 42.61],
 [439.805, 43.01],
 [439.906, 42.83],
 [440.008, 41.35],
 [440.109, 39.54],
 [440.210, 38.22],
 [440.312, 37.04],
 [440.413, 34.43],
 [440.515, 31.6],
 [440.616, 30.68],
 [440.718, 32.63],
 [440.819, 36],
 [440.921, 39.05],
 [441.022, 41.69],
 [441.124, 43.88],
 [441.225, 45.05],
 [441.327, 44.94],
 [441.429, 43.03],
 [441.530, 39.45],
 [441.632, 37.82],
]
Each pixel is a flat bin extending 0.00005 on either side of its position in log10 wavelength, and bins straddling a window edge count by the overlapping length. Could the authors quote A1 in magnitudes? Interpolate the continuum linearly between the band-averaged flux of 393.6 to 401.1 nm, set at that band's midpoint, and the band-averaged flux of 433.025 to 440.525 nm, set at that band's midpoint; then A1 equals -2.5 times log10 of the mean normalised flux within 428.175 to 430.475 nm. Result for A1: 0.21 mag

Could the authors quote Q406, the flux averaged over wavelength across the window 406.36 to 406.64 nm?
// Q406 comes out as 27.9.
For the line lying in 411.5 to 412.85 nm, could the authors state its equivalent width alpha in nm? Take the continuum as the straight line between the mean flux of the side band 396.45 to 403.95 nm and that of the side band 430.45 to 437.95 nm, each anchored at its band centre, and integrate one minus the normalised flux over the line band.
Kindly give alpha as -0.25 nm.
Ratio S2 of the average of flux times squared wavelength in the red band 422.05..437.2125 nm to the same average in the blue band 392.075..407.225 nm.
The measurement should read 1.5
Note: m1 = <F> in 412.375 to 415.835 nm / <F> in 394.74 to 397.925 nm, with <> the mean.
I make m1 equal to 1.76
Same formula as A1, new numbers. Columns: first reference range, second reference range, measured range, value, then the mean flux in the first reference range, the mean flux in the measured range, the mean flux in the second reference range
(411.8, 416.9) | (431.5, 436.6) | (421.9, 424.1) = 0.179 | 37.9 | 33.3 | 40.9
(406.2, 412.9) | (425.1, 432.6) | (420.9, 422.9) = -0.057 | 37.1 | 36.1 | 32.6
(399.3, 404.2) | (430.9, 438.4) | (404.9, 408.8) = 0.056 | 35.6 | 34.4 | 39.5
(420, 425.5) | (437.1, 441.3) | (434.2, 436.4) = -0.127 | 35.5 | 42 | 37.9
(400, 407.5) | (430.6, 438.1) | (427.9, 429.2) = 0.118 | 34.3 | 34.3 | 39.1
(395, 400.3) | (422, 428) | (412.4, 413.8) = -0.200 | 26.6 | 36.8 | 33.8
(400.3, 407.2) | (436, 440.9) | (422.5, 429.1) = 0.117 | 34.3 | 33.6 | 39.2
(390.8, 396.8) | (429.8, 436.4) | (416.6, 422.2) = -0.201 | 20.3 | 37.2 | 36.6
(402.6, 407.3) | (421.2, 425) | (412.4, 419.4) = -0.086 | 33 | 37.2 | 35.3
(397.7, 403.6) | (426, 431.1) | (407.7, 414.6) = -0.145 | 34.6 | 38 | 31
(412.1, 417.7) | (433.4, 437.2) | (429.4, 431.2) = 0.491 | 37.6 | 25.9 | 41.7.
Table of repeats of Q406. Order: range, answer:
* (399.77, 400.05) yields 32.9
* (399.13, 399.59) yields 36.2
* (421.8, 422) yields 37.1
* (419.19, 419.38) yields 39.3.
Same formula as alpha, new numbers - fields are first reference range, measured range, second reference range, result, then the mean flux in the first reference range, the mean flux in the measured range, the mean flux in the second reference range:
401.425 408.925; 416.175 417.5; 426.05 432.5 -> -0.23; 34.5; 39.4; 32.6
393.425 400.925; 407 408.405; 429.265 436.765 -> -0.30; 25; 34.5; 36.8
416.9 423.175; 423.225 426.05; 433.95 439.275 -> 0.19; 36.1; 34.6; 39.7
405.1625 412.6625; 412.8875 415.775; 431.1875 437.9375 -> 0.12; 36.9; 36.1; 40.5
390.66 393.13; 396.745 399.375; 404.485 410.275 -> 0.15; 23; 26.3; 35.1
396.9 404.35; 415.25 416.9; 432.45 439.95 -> -0.16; 32.9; 39.5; 39.8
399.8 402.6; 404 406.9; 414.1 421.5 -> 0.31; 36.4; 32.8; 37.2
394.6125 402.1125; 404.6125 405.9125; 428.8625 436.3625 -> -0.14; 28.8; 33.4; 36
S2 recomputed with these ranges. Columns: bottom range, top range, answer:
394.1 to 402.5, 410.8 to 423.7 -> 1.42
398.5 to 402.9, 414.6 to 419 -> 1.13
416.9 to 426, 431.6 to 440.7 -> 1.20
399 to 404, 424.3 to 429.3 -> 1.08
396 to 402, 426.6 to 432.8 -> 1.27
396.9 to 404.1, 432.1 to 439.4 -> 1.43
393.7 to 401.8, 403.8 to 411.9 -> 1.39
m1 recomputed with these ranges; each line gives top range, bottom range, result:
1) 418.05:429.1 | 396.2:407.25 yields 1.11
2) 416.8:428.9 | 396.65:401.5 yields 1.17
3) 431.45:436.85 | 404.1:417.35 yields 1.12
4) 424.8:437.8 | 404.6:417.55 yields 0.98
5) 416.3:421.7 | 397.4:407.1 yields 1.11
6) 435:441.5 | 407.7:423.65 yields 1.07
